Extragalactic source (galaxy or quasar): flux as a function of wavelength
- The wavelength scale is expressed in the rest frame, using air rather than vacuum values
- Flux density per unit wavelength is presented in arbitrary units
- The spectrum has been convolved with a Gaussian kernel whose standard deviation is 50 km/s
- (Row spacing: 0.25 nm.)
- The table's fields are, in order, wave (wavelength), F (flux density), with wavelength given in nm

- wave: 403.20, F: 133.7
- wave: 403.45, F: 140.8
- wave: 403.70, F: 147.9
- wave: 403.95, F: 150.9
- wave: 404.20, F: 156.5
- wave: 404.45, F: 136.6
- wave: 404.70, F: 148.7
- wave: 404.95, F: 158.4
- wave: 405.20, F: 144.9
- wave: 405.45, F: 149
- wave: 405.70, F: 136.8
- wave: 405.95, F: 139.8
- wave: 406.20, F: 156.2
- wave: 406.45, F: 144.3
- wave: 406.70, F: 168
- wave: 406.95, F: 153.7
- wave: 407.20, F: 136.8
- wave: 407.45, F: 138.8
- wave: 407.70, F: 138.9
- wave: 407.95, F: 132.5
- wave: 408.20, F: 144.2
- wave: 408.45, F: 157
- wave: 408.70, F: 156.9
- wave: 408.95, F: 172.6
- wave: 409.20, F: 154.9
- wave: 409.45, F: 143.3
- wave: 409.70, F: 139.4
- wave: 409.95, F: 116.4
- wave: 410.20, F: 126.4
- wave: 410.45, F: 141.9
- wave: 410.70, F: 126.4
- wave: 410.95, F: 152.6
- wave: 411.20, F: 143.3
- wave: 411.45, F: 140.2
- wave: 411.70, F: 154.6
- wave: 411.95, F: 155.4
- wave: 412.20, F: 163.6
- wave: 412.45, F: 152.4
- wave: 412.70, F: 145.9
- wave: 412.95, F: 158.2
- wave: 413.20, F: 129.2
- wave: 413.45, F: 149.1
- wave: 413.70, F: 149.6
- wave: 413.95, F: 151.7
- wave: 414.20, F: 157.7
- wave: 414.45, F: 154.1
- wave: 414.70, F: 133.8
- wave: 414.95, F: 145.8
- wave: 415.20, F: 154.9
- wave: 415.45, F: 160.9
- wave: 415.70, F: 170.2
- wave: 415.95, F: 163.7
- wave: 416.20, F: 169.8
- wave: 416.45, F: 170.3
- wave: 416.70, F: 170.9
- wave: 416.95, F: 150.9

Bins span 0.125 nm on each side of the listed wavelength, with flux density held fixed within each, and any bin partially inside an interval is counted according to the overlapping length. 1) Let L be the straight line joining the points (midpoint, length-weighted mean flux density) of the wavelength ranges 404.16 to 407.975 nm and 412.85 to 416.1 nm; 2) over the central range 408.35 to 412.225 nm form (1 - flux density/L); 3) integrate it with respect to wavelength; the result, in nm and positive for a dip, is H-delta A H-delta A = 0.09 nm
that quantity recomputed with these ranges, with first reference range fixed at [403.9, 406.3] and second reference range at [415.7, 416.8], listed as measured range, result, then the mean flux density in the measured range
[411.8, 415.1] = 0.27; 150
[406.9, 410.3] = 0.23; 144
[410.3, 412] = 0.16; 144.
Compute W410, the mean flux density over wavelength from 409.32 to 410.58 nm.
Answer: 134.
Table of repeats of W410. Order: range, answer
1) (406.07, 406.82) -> 156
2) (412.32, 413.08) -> 152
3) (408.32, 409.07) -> 162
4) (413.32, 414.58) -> 152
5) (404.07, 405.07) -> 150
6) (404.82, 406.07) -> 146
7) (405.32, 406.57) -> 145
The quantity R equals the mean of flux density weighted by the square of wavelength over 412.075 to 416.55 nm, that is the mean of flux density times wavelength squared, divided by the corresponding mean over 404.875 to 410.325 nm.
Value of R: 1.09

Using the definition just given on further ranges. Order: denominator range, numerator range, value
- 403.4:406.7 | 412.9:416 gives 1.07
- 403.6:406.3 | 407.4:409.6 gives 1.03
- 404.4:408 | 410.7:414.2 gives 1.05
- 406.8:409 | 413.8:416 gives 1.08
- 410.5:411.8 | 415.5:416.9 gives 1.20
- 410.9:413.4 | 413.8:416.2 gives 1.06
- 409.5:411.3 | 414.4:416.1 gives 1.17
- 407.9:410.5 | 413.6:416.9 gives 1.13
